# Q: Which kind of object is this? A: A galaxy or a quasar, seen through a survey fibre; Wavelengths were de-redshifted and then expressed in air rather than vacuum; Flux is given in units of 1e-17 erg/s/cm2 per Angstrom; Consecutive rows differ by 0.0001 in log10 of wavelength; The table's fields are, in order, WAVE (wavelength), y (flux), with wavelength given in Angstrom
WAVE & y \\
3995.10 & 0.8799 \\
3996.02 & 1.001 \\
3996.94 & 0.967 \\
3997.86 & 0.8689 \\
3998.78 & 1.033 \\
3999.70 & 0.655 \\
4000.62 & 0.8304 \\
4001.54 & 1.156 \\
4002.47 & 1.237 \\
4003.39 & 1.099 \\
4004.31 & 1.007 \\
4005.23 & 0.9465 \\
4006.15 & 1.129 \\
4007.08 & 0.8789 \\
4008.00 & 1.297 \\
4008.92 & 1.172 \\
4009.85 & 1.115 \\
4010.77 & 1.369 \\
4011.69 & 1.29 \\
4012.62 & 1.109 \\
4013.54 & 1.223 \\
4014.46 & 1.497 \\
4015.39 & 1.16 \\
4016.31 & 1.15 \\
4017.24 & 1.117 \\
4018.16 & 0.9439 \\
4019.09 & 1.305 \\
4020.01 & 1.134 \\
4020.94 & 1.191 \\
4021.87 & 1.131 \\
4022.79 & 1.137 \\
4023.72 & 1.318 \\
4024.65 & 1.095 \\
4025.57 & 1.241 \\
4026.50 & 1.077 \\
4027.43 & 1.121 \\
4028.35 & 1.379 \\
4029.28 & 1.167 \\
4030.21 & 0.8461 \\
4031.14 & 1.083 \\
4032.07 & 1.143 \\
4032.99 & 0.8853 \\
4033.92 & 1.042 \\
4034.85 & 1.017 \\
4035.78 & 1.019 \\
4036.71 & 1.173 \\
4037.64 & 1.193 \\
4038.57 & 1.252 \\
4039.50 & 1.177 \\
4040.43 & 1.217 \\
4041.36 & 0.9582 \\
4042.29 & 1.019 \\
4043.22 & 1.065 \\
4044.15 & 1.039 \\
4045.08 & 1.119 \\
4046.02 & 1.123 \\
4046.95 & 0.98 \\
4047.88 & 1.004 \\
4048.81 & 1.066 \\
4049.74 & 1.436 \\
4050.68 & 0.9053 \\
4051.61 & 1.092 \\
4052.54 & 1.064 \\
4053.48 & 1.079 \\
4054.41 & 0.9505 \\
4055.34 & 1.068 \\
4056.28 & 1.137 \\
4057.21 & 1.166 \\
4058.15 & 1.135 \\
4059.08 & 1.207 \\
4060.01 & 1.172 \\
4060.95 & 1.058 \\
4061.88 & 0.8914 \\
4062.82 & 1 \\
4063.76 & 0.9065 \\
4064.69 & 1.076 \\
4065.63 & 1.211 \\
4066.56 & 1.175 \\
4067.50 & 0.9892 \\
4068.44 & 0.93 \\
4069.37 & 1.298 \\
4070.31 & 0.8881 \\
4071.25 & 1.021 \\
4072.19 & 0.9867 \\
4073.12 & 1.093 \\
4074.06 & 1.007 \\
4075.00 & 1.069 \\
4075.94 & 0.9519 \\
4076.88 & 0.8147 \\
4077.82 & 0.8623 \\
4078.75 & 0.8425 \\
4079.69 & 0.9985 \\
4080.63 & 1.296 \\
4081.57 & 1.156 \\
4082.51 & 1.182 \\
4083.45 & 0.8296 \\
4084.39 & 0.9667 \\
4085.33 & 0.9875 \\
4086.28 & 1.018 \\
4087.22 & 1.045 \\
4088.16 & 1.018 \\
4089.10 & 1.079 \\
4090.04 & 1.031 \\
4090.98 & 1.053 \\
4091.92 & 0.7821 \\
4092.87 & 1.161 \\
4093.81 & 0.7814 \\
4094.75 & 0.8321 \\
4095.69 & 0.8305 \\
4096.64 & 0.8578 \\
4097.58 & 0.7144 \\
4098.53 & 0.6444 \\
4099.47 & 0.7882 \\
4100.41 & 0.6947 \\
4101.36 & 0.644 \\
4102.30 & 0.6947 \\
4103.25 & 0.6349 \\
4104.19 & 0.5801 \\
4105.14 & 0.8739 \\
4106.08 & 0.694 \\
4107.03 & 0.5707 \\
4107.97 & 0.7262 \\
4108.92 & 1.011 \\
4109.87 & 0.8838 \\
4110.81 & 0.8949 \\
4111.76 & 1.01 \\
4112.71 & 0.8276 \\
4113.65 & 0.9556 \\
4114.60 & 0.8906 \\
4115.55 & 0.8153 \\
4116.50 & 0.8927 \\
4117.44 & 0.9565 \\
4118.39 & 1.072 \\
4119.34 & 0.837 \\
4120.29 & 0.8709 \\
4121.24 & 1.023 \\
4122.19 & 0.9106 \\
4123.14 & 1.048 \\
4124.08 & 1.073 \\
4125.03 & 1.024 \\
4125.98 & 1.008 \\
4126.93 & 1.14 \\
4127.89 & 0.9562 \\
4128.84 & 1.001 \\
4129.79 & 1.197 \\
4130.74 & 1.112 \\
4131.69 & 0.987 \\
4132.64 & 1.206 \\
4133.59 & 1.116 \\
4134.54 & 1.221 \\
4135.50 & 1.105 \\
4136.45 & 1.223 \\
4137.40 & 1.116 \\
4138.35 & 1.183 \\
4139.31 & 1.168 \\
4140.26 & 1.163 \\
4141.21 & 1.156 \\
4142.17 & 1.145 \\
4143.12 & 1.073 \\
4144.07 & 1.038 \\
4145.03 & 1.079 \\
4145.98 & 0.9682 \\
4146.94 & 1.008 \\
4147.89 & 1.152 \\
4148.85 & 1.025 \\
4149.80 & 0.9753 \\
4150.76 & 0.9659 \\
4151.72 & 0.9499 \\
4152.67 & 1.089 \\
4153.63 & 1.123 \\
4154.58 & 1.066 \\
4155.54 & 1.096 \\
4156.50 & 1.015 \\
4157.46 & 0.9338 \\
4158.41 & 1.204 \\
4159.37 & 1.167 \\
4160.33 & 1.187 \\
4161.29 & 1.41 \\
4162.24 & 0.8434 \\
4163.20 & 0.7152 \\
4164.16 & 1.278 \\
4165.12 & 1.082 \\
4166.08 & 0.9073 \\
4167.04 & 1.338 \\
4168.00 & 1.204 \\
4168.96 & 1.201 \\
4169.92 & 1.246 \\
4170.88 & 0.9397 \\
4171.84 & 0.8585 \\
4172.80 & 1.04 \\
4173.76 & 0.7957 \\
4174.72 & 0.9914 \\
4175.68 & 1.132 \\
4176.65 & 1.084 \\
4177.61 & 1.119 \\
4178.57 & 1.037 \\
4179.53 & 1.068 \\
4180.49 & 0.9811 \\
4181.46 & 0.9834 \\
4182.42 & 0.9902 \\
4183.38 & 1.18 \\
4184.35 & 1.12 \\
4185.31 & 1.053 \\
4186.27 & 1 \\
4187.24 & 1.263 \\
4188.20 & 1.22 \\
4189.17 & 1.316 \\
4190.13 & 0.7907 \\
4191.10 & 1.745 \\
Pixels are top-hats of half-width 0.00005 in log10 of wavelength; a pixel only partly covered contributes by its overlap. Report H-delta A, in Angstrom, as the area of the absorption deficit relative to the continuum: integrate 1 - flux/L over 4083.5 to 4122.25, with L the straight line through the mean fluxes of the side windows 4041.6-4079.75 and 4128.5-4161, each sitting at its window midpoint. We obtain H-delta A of 7.4 Angstrom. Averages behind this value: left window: 1.05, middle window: 0.866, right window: 1.1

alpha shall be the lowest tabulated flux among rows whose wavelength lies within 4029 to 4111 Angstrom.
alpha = 0.5707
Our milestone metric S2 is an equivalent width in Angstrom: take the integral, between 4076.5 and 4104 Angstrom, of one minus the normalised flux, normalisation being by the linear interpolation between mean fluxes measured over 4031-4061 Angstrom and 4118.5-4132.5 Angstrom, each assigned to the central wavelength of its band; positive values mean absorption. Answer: 4.0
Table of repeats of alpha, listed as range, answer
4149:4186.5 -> 0.7152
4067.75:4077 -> 0.8147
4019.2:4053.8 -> 0.8461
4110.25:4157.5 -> 0.8153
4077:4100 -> 0.6444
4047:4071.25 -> 0.8881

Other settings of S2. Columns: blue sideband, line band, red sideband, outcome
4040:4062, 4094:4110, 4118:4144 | 5.0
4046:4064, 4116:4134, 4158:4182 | 0.8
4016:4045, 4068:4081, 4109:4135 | 0.7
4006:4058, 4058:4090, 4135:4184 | 2.2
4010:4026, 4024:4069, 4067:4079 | -0.1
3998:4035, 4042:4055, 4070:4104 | -0.5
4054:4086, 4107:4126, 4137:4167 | 2.4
